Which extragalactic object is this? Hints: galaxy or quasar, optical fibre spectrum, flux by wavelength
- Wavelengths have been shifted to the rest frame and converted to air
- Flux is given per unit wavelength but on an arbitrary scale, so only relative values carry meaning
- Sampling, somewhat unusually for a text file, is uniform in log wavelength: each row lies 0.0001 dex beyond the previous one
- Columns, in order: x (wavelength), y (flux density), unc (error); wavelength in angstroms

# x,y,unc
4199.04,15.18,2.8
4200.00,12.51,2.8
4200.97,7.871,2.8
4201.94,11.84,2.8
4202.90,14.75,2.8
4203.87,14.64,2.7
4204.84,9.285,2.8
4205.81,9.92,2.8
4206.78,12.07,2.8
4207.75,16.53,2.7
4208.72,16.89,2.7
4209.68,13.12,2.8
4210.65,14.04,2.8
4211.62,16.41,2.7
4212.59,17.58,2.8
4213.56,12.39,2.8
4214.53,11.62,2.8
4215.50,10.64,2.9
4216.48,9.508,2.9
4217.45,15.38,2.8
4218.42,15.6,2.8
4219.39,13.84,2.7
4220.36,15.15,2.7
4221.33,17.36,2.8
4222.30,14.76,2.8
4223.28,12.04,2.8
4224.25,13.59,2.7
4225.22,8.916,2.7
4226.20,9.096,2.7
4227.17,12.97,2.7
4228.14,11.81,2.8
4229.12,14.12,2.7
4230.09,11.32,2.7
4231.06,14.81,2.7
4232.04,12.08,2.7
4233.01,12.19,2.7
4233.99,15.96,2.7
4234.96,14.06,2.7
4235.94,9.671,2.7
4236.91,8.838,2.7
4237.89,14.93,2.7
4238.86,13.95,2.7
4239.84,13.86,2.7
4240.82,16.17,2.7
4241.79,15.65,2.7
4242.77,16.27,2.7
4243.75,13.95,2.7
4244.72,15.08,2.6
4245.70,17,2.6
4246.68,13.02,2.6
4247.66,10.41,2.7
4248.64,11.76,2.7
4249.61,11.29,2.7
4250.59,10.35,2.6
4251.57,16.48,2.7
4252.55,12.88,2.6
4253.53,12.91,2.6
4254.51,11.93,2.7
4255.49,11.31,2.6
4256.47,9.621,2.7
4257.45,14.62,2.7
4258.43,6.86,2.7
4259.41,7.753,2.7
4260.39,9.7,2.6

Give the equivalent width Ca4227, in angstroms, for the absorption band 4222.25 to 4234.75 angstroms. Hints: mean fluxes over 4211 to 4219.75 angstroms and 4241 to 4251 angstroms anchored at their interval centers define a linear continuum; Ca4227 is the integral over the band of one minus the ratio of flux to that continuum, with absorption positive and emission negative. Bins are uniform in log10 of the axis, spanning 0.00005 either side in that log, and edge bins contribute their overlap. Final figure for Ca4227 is 1.0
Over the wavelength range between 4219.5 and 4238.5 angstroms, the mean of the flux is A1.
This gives 12.9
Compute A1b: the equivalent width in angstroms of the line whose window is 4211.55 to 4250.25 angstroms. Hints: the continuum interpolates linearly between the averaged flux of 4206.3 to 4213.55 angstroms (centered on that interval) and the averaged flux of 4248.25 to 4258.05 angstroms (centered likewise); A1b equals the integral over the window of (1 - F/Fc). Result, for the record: 1.0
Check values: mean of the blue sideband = 15.1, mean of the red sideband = 12.3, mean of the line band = 13.3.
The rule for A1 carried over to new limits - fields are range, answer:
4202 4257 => 13.2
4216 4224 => 14.2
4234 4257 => 13.2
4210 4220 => 13.7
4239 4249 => 14.3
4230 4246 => 13.9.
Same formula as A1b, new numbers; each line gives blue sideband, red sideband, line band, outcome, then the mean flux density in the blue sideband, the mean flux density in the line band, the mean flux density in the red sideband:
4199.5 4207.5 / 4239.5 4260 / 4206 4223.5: -3.1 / 11.8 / 14.1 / 12.8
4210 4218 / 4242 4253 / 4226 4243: 0.4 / 13.4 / 13.2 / 13.6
